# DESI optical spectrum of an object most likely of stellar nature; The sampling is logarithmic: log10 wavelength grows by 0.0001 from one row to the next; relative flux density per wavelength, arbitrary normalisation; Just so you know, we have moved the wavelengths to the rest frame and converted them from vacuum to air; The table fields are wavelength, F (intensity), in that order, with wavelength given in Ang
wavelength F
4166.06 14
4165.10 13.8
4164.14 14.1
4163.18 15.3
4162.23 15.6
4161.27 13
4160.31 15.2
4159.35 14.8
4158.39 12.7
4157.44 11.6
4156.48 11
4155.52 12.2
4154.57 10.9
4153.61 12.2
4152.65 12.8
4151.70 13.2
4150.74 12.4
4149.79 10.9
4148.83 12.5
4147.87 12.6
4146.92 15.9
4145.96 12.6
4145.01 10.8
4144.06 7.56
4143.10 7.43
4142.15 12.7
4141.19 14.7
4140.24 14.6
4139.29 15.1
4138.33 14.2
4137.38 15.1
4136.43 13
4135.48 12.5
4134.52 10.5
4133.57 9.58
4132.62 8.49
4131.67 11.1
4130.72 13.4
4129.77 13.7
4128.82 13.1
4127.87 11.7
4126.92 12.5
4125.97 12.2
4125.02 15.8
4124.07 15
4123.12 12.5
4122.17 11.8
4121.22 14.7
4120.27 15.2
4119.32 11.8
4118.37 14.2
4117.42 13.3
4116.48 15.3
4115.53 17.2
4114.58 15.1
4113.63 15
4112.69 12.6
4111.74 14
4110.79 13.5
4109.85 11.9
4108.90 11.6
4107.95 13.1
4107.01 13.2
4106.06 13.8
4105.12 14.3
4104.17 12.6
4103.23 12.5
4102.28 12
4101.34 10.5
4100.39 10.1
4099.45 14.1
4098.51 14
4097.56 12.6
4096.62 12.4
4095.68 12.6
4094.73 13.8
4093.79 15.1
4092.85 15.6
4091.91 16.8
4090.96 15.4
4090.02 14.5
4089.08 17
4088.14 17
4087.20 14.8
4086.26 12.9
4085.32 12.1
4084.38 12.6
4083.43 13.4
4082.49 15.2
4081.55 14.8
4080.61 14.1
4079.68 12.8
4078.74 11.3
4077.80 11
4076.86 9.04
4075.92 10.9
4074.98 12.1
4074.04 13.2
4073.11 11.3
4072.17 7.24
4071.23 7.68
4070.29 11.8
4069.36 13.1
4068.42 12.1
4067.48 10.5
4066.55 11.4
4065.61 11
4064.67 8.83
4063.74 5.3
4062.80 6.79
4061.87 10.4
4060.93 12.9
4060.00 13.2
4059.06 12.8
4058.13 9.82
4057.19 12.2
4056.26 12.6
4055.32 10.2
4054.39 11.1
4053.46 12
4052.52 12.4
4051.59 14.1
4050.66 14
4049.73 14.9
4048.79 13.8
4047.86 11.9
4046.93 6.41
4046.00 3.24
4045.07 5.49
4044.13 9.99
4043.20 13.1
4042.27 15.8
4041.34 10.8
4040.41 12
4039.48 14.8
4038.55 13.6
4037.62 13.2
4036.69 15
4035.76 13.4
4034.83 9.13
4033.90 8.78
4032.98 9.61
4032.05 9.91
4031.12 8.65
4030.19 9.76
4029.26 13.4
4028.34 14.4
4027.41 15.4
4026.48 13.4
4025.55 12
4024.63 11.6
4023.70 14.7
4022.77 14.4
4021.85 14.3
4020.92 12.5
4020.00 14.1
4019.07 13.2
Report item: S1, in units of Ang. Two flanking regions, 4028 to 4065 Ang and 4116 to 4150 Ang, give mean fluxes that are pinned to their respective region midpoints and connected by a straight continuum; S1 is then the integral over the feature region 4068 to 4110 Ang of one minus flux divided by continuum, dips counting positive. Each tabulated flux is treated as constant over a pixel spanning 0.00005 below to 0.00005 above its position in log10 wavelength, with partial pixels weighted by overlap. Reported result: -3.2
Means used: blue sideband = 11.2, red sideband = 12.7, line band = 12.9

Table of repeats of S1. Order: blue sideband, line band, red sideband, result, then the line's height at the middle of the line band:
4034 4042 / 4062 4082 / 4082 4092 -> 4.65 Ang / 14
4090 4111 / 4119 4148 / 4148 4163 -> 0.75 Ang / 13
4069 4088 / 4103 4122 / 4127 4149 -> -2.32 Ang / 12.2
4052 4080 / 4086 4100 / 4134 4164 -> -3.74 Ang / 11.5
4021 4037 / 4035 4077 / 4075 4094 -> 5.38 Ang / 13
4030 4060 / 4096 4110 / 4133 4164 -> -0.55 Ang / 12.1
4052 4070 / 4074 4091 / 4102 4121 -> -1.66 Ang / 12.1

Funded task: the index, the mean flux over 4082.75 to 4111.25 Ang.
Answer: 13.5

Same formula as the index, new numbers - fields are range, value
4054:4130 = 12.7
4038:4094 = 12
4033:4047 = 11.1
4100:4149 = 12.9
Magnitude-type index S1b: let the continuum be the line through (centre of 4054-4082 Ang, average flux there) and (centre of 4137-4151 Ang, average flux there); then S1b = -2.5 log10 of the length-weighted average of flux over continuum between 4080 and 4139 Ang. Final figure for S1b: -0.14 mag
